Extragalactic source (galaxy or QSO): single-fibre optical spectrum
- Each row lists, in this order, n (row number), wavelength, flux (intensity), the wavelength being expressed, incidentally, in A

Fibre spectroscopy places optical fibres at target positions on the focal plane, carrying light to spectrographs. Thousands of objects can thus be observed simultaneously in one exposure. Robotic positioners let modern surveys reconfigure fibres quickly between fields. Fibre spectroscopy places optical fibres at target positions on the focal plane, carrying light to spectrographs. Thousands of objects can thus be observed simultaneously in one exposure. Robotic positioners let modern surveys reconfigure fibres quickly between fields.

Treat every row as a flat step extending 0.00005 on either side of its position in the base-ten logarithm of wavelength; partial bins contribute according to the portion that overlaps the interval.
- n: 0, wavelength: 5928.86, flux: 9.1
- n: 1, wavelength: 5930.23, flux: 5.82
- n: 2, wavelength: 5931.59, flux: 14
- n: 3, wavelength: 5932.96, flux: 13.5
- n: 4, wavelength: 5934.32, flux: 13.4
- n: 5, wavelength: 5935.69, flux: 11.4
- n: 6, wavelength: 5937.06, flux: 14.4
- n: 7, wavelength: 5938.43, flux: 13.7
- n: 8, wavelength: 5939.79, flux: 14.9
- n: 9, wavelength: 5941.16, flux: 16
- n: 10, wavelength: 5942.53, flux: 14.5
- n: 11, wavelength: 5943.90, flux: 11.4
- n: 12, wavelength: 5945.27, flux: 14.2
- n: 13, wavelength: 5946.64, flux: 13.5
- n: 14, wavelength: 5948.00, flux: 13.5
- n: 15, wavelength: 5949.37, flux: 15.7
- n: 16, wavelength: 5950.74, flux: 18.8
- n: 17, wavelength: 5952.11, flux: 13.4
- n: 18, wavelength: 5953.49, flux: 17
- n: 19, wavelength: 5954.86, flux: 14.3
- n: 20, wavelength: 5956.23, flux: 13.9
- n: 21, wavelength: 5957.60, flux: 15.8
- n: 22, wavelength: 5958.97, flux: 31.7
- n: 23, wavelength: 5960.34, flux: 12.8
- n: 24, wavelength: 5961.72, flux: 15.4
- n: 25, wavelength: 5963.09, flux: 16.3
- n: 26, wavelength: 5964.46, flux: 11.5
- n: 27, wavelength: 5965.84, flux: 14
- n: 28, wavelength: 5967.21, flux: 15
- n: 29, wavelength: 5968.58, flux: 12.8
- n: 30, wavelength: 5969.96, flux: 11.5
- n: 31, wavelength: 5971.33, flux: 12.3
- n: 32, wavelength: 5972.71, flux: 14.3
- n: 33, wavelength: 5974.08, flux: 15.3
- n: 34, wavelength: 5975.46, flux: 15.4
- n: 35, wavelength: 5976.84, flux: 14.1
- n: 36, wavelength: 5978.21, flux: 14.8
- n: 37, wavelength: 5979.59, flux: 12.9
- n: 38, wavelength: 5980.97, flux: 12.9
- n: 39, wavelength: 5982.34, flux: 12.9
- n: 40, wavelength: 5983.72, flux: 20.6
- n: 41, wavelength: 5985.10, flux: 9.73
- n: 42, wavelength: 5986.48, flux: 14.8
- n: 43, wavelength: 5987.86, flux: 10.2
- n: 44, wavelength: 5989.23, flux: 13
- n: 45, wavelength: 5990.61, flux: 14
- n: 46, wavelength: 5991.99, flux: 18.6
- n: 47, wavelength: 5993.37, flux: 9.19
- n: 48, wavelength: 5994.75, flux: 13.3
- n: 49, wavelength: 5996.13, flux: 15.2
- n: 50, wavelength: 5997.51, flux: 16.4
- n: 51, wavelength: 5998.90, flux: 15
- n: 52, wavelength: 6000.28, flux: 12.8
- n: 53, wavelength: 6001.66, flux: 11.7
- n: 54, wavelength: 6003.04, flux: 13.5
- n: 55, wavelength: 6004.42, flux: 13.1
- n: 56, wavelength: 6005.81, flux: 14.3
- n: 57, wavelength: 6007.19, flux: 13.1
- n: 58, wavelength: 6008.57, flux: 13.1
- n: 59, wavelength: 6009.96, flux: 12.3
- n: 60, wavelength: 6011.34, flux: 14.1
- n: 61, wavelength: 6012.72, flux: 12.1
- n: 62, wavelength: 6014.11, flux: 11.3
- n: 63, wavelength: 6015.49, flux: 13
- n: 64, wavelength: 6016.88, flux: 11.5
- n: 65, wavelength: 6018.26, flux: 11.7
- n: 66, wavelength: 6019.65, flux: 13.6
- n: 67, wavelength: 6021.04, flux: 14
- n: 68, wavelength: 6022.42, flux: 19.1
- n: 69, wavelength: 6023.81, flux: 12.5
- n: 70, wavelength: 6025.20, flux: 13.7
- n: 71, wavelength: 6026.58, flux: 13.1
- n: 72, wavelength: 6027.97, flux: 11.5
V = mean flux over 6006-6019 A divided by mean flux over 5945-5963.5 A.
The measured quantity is 0.8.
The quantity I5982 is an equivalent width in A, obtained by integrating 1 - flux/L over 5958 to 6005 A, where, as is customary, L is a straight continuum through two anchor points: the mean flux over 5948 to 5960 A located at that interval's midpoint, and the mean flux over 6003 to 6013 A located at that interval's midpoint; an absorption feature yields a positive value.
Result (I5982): 2.6 A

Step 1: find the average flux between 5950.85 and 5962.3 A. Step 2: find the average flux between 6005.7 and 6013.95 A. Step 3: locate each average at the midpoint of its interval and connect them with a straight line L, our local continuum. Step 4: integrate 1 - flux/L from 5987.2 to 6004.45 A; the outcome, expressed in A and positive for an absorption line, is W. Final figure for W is 0.53 A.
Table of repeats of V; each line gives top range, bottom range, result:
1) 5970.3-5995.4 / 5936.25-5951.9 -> 0.95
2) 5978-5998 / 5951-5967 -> 0.86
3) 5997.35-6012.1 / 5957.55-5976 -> 0.88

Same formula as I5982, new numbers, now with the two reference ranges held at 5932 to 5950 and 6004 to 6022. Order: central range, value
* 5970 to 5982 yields -0.4 A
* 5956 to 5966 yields -2.2 A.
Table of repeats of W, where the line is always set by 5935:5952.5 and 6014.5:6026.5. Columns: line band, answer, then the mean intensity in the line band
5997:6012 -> 0.2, 13.5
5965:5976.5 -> 0.2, 13.8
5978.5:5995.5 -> 0.4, 13.5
